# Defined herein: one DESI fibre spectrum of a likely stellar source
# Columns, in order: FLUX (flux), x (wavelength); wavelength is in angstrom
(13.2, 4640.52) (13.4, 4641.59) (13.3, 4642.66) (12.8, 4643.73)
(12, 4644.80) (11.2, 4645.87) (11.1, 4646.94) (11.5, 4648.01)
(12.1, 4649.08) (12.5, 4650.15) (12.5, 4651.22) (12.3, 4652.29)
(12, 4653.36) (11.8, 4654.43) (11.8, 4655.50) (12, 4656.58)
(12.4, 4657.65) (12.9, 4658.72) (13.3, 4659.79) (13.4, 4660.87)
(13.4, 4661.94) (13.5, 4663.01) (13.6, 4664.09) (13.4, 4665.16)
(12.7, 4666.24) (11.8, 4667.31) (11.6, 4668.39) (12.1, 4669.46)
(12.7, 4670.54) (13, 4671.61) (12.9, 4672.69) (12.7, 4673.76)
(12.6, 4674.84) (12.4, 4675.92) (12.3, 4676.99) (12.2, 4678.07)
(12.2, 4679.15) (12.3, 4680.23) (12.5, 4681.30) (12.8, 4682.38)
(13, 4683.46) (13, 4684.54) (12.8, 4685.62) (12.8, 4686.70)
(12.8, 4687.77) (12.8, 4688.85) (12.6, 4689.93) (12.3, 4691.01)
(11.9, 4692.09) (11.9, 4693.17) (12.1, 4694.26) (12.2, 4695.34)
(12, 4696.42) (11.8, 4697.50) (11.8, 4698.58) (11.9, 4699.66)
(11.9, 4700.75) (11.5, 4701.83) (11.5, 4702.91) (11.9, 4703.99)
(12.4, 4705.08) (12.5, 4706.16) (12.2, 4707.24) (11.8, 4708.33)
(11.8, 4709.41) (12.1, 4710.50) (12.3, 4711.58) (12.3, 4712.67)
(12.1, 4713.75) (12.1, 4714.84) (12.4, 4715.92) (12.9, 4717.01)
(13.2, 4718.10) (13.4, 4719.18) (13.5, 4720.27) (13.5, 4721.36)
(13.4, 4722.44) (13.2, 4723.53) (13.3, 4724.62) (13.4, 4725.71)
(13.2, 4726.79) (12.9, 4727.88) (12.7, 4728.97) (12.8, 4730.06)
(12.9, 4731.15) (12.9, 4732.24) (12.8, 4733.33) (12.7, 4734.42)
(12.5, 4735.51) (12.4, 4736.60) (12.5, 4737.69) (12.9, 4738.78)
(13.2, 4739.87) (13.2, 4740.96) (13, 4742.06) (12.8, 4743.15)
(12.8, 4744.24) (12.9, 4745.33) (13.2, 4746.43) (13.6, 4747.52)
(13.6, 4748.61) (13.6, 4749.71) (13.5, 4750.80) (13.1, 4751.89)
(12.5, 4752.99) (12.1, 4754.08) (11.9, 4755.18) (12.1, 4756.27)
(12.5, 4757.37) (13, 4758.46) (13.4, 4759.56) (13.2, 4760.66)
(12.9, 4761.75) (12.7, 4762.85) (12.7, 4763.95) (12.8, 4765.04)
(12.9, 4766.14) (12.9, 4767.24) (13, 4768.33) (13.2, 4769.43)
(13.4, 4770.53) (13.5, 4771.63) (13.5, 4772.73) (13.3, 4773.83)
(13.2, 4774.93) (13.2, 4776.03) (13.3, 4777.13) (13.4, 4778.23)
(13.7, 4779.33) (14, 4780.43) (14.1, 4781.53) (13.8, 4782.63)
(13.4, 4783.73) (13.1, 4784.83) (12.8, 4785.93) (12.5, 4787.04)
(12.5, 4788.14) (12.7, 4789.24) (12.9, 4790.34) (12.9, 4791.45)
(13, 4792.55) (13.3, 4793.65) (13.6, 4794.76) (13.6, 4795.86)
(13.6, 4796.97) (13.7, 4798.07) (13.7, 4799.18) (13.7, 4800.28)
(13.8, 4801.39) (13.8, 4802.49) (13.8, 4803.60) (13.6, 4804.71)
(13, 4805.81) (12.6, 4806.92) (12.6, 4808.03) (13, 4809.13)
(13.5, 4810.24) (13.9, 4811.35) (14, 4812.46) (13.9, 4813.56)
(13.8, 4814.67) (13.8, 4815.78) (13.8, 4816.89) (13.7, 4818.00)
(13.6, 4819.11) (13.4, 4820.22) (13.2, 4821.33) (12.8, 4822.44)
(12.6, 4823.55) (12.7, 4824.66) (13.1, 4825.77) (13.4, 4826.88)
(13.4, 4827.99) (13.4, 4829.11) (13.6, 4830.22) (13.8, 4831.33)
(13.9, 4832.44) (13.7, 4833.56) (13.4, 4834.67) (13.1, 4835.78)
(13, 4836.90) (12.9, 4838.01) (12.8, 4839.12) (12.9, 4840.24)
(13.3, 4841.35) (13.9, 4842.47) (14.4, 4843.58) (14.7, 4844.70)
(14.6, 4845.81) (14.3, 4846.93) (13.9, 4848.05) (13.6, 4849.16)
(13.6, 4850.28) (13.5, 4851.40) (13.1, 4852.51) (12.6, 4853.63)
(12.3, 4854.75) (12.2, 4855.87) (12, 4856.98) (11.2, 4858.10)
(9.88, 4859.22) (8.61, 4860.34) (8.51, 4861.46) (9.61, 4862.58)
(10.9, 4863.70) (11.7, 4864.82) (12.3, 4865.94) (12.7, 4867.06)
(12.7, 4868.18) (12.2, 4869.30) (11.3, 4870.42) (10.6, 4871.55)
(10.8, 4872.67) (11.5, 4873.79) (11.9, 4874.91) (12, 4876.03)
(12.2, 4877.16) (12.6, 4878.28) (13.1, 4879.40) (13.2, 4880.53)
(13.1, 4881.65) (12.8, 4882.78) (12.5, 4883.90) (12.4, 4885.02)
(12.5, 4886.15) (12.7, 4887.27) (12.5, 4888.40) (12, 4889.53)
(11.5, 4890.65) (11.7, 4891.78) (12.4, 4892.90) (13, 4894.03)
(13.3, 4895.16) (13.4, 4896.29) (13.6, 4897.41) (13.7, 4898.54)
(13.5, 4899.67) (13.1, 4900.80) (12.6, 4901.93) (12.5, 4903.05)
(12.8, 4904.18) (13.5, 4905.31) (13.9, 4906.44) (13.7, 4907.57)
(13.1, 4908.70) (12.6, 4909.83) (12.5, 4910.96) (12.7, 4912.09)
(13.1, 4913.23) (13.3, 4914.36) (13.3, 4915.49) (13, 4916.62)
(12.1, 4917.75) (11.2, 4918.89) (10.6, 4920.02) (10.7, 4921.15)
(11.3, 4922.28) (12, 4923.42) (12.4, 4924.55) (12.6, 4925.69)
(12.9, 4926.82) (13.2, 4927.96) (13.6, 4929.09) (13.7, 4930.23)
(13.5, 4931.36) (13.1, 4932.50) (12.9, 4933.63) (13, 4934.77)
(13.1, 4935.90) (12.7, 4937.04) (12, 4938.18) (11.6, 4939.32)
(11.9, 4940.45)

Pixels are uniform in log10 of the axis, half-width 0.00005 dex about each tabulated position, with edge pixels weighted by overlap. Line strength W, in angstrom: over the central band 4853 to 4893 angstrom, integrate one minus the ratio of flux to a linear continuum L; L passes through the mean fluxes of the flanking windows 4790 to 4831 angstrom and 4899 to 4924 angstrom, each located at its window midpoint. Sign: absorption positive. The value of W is 3.43 angstrom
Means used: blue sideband 13.4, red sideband 12.6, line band 11.8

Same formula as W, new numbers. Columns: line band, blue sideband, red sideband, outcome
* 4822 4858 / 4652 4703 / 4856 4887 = -4.56 angstrom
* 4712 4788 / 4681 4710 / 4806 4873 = -3.44 angstrom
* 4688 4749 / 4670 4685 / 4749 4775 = 0.87 angstrom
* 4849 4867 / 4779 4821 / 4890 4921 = 2.04 angstrom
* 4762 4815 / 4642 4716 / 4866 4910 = -3.52 angstrom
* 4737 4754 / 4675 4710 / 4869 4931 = -1.01 angstrom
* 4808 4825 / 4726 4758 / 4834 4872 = -1.16 angstrom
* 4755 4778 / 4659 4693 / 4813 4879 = -0.57 angstrom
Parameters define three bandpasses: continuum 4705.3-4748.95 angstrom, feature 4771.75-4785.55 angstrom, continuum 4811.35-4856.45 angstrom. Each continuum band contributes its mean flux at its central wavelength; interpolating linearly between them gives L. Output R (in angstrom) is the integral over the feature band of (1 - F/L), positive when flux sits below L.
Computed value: -0.4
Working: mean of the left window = 12.8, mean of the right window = 13.4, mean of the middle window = 13.5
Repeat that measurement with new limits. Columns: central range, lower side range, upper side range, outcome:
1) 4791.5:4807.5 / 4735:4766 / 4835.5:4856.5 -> -0.4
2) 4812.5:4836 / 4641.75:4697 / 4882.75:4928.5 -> -1.6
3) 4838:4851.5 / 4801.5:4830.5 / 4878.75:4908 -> -0.6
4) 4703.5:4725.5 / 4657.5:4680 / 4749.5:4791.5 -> 0.4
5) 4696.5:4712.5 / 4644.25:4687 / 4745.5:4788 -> 0.9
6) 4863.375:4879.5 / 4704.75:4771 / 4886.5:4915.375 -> 1.3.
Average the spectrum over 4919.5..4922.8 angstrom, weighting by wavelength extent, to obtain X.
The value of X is 10.9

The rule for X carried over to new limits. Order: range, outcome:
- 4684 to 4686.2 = 12.9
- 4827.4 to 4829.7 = 13.4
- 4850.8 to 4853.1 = 13.3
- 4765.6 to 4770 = 13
